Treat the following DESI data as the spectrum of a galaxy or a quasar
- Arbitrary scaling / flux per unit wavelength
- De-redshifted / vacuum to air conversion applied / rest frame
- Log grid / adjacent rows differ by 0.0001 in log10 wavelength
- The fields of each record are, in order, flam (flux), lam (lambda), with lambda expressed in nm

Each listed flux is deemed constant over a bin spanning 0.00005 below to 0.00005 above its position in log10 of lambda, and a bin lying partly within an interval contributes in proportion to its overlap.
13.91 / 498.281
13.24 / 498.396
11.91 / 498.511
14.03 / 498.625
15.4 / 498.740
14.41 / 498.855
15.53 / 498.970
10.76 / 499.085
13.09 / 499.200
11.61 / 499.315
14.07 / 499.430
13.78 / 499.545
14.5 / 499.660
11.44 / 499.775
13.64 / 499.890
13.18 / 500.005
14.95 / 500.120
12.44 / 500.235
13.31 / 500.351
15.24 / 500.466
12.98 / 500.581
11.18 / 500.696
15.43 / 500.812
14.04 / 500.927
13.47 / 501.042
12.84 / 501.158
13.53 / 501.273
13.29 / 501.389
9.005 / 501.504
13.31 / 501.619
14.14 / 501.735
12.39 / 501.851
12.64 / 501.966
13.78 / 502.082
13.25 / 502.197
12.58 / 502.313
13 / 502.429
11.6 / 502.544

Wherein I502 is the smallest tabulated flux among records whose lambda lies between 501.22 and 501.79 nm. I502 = 9.005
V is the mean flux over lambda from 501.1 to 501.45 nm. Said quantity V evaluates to 13.2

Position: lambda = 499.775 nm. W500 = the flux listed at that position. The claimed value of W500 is 11.44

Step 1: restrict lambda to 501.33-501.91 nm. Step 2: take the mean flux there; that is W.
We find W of 12.4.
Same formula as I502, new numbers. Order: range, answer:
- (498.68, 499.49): 10.76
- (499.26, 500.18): 11.44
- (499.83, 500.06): 13.18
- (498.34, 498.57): 11.91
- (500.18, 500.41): 12.44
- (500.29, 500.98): 11.18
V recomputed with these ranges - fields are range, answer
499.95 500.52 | 13.8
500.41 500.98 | 13.8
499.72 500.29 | 13.2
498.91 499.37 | 12.8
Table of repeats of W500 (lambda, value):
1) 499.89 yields 13.64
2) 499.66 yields 14.5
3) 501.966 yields 12.64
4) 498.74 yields 15.4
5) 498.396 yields 13.24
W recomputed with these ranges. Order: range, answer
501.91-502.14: 13.2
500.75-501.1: 14.3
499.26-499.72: 13.5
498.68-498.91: 14.9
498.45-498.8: 13.8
